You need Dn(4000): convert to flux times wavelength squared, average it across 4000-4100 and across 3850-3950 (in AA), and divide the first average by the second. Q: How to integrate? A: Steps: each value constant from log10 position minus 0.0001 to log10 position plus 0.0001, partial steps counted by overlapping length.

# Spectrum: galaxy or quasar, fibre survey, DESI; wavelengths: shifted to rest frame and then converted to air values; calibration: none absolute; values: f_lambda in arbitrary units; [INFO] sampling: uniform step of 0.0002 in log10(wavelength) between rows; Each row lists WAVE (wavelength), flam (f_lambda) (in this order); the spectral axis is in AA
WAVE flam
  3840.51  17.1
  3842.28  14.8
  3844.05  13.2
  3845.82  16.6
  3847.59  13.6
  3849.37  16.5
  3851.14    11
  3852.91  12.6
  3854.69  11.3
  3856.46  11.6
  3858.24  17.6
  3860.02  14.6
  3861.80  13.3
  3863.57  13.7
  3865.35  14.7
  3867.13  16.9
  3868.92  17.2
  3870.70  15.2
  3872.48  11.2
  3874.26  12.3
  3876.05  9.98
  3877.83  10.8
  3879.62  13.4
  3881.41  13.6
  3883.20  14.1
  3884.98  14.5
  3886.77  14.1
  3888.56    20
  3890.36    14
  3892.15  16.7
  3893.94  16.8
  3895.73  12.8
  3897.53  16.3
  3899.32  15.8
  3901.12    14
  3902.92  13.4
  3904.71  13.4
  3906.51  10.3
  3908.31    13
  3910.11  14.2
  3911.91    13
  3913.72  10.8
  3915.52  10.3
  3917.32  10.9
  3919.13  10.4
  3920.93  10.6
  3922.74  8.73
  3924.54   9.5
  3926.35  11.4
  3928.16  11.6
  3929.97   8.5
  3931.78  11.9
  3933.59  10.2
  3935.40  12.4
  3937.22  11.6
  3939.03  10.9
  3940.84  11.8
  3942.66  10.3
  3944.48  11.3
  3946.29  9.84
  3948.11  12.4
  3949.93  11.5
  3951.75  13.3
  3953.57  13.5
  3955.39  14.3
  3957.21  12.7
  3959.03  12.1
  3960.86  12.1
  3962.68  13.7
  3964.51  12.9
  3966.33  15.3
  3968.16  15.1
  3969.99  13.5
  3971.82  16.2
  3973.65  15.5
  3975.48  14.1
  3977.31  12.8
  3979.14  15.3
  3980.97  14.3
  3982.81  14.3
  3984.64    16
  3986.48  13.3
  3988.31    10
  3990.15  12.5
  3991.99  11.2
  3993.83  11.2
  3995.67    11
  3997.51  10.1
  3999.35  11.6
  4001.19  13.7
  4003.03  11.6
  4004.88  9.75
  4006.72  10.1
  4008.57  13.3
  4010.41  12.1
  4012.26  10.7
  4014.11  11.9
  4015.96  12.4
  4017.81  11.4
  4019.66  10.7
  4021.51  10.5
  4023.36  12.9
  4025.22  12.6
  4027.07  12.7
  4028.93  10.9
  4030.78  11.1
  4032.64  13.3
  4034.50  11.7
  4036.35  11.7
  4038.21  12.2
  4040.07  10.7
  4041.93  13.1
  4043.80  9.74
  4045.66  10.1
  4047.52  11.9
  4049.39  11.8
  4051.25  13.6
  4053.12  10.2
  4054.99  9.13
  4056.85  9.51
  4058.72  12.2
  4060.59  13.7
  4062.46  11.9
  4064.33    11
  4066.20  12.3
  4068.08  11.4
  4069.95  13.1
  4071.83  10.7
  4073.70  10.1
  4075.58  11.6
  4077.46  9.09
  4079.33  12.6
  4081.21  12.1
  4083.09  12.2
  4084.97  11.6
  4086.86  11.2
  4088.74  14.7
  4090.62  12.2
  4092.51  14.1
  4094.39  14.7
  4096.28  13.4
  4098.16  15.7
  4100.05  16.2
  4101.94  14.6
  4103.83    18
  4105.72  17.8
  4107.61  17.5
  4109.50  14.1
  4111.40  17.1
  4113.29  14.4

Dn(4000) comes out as 1.0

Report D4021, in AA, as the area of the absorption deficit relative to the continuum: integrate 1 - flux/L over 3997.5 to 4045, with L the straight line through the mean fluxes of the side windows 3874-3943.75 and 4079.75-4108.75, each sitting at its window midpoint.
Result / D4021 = 6.90 AA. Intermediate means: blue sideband 12.5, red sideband 14.4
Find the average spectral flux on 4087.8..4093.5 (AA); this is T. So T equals 13.7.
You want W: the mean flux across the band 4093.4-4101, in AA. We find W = 15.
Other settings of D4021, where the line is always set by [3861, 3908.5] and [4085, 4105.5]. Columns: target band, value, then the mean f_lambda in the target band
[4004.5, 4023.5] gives 3.9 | 11.4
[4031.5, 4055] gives 4.6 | 11.6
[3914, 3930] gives 4.4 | 10.3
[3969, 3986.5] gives -0.4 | 14.6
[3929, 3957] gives 5.2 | 11.6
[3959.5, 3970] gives 0.4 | 13.7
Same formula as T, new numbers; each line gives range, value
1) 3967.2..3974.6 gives 15.1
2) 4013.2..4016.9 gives 12.1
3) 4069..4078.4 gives 10.9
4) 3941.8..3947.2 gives 10.5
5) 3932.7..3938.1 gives 11.4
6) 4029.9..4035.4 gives 12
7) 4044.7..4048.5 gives 11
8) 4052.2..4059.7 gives 10.3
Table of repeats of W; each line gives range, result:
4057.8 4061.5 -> 12.9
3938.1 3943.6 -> 11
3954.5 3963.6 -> 13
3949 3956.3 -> 13.1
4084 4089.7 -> 12.5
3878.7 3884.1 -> 13.7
